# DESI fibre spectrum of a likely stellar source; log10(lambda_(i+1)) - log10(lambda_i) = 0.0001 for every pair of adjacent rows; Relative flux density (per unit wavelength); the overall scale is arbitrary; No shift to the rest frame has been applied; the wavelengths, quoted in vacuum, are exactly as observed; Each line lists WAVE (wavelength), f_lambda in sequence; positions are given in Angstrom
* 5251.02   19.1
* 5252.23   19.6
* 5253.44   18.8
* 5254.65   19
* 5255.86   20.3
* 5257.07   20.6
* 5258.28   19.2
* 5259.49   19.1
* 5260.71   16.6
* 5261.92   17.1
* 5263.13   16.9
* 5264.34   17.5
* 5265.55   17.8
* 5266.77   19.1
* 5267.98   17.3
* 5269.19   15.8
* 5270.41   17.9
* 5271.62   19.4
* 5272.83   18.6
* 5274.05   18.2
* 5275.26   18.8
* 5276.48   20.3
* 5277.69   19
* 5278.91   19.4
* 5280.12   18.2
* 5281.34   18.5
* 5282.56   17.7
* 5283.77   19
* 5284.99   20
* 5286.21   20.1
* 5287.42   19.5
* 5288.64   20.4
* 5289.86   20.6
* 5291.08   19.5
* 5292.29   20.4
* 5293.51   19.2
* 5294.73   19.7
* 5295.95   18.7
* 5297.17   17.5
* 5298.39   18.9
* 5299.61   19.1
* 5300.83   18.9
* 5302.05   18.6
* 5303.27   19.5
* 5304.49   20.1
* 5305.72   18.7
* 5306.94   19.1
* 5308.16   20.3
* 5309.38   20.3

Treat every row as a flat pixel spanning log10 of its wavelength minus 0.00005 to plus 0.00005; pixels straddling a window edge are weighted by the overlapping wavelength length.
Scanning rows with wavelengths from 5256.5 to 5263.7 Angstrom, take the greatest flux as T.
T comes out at 20.6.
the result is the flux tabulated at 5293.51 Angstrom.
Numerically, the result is 19.2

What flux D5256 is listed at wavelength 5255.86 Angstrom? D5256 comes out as 20.3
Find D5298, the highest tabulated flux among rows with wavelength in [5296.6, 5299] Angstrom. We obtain 18.9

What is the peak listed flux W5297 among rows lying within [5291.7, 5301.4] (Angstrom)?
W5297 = 20.4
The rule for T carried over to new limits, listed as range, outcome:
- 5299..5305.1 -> 20.1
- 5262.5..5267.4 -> 19.1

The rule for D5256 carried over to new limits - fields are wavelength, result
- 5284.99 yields 20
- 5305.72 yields 18.7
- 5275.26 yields 18.8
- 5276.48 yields 20.3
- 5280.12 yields 18.2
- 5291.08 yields 19.5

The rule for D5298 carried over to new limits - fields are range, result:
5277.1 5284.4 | 19.4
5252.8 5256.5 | 20.3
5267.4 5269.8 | 17.3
